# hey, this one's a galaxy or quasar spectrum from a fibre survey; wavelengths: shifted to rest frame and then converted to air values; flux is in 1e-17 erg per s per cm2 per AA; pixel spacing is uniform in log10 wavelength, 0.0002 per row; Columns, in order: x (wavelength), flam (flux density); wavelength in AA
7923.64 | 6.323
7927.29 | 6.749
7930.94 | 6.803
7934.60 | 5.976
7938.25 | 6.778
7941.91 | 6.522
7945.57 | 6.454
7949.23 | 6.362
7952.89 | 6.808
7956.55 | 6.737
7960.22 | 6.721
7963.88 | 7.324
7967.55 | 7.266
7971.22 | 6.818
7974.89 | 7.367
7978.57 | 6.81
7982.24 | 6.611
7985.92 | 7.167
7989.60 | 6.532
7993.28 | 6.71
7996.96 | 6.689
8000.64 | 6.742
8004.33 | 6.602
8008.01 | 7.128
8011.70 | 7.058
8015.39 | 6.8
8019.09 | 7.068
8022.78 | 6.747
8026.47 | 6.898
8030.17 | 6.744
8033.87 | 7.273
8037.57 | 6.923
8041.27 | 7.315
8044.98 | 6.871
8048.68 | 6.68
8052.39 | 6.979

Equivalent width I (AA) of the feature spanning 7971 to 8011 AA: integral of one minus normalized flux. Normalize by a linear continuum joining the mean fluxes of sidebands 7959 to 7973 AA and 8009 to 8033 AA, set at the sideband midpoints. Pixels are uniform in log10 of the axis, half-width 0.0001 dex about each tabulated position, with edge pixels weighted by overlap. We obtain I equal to 0.8 AA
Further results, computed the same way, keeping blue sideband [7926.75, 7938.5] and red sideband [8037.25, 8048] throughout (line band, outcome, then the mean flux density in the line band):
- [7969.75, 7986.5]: -0.5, 6.94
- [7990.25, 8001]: 0.2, 6.69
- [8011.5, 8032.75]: 0.1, 6.89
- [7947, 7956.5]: 0.0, 6.61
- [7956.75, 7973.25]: -0.8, 7.01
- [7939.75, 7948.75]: 0.1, 6.48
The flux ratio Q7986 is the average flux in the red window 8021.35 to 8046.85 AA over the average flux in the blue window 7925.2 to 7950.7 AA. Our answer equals 1.07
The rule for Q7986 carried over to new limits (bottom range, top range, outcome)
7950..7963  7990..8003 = 0.99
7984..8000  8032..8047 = 1.05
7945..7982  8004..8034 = 1.01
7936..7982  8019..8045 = 1.02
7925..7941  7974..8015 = 1.04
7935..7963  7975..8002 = 1.03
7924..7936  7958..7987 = 1.08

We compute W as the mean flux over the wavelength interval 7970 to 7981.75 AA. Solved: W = 6.96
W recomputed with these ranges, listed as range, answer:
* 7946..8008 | 6.83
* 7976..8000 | 6.77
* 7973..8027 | 6.86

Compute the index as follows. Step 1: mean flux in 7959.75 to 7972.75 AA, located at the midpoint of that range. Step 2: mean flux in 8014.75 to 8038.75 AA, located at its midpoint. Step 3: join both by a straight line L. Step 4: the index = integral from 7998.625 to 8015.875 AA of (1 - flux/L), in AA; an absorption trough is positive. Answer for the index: 0.3 AA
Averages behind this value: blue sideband 7.07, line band 6.87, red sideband 6.93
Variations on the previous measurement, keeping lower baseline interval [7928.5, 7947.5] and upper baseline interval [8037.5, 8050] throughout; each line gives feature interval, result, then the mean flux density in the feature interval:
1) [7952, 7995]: -1.59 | 6.91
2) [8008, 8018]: -0.21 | 6.97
